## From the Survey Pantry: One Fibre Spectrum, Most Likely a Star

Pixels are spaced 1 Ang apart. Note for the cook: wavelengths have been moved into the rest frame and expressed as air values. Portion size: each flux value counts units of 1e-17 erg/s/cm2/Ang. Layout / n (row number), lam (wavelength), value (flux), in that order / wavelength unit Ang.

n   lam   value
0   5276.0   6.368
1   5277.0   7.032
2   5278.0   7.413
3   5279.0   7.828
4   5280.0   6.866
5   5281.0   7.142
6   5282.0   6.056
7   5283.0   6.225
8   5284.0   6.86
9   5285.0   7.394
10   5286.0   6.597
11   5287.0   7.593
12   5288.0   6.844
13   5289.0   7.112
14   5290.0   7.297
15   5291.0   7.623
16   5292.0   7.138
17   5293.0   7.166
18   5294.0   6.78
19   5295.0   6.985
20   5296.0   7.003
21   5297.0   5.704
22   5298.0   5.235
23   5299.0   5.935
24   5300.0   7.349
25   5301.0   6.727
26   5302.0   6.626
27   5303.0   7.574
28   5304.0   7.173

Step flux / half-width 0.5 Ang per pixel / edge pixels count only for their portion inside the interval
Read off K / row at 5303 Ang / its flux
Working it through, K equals 7.574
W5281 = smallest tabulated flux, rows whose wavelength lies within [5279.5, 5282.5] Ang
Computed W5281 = 6.056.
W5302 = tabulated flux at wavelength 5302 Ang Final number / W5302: 6.626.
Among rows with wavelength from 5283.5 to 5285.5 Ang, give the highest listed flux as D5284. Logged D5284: 7.394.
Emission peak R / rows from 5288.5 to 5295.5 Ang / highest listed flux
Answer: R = 7.623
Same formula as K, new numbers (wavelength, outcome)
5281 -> 7.142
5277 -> 7.032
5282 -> 6.056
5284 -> 6.86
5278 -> 7.413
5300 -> 7.349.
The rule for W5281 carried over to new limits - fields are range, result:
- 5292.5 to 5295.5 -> 6.78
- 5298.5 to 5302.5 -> 5.935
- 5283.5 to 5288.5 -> 6.597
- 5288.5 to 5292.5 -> 7.112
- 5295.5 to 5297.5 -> 5.704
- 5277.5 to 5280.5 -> 6.866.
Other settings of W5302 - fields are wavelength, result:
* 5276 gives 6.368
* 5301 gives 6.727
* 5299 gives 5.935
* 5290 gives 7.297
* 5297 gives 5.704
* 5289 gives 7.112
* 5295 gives 6.985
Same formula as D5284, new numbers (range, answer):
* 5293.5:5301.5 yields 7.349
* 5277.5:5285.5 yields 7.828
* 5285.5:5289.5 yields 7.593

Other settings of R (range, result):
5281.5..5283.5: 6.225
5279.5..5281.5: 7.142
